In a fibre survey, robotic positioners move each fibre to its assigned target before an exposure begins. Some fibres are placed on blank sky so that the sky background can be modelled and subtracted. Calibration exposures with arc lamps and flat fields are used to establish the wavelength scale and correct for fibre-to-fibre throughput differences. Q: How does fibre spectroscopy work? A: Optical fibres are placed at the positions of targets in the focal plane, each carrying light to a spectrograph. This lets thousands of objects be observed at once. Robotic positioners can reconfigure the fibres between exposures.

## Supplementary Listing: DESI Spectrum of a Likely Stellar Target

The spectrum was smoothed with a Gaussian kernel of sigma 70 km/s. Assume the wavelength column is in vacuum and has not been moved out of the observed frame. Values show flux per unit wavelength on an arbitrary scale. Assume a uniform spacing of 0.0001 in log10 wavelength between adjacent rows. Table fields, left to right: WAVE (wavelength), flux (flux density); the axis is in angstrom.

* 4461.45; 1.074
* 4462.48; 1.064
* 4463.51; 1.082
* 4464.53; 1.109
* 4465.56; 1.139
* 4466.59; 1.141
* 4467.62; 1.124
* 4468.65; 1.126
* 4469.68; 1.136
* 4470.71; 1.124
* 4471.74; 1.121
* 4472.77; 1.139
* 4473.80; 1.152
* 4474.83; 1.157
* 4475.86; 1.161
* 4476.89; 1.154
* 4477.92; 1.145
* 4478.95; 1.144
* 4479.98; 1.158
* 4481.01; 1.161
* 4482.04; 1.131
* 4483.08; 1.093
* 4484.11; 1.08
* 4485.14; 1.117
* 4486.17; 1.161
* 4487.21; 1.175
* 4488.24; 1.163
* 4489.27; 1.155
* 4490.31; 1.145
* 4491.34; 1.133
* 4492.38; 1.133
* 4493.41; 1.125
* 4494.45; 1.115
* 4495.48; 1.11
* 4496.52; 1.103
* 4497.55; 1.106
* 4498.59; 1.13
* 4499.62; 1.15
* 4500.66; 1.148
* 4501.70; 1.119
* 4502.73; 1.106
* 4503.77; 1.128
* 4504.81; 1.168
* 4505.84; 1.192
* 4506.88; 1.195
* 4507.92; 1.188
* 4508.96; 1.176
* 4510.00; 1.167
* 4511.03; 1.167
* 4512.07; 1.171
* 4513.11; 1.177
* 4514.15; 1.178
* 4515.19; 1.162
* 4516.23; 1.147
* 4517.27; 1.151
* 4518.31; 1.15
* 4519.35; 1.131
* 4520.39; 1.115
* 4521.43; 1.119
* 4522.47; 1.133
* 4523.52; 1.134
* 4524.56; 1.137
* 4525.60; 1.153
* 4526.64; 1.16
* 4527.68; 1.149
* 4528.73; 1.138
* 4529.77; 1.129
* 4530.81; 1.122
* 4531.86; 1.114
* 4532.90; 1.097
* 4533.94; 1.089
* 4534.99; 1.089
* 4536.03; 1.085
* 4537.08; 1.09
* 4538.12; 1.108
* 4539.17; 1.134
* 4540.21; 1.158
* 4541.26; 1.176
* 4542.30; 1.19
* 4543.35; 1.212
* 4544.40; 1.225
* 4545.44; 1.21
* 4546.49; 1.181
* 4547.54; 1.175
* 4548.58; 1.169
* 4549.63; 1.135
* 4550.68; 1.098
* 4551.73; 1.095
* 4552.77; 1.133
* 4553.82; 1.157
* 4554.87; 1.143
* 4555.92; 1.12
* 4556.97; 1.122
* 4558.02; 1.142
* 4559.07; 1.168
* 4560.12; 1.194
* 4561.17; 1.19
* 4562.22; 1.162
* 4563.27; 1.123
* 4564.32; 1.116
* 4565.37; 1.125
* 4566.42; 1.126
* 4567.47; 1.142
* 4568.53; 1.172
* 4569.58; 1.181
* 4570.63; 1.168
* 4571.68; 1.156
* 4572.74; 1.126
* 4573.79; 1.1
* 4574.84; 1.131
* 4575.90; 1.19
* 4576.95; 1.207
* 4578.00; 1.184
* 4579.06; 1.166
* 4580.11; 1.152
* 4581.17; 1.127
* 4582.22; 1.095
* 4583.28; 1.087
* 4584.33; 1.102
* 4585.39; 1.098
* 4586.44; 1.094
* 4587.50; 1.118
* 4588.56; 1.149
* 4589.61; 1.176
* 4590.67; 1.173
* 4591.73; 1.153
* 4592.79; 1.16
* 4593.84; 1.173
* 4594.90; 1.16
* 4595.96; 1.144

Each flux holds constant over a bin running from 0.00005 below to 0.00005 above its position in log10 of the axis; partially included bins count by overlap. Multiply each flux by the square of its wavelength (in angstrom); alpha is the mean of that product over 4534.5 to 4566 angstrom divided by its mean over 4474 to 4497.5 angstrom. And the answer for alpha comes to 1.0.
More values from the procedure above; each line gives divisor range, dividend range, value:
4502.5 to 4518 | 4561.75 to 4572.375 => 1.01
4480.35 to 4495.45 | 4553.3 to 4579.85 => 1.05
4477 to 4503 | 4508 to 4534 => 1.02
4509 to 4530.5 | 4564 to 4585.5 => 1.02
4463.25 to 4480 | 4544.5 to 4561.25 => 1.05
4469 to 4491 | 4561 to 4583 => 1.05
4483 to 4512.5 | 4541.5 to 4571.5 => 1.04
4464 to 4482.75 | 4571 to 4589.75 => 1.05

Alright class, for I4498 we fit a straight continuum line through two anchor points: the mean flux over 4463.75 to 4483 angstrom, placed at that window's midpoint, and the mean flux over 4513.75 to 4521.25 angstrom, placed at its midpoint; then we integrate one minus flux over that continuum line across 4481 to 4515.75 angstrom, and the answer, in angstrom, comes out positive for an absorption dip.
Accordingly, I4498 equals -0.1 angstrom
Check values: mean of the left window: 1.14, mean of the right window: 1.15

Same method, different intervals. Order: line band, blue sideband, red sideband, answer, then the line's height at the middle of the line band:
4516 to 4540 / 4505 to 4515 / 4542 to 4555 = 1.0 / 1.17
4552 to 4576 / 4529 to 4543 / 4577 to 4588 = -0.4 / 1.12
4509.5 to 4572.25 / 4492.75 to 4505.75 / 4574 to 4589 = -0.8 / 1.13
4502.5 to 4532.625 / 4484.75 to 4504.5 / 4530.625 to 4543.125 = -0.6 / 1.13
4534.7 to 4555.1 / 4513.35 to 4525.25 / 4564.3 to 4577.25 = -0.1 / 1.15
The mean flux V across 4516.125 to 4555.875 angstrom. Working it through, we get 1.14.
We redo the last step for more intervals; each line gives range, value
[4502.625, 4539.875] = 1.14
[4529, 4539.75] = 1.11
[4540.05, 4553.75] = 1.17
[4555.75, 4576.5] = 1.15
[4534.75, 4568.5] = 1.15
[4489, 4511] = 1.14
